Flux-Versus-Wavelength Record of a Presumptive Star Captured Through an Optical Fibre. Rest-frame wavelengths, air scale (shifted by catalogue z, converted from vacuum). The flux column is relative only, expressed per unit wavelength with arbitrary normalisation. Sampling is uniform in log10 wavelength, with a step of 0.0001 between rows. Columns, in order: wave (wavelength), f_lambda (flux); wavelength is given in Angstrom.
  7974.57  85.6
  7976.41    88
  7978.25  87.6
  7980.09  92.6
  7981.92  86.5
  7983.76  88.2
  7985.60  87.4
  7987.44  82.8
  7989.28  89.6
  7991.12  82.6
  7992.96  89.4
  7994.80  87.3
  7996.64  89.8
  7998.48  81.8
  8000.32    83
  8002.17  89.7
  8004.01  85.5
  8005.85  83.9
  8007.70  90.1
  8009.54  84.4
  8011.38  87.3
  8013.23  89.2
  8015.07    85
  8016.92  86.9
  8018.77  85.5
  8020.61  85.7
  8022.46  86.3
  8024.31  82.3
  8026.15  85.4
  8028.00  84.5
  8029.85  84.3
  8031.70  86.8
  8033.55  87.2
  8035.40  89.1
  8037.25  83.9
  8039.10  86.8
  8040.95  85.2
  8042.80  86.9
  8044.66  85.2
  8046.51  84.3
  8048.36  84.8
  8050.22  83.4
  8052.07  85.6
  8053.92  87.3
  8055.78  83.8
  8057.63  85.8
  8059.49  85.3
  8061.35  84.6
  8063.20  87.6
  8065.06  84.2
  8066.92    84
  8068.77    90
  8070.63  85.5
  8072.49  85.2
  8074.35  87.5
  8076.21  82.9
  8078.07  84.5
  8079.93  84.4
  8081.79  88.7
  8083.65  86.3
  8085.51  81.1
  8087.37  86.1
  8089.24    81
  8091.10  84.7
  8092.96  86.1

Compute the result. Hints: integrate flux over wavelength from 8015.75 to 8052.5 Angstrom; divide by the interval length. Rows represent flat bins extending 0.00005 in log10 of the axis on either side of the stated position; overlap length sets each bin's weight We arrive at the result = 85.5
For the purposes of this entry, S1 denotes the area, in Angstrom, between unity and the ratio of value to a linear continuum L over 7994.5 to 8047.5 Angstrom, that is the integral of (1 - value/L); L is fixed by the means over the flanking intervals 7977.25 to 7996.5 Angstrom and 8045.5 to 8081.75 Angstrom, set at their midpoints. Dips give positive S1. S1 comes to 0.4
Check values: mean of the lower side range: 87.5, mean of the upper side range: 85.4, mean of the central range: 86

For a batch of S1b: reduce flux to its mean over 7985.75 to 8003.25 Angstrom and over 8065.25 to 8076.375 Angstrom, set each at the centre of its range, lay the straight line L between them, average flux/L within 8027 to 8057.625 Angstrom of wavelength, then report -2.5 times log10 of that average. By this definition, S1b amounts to 0.006 mag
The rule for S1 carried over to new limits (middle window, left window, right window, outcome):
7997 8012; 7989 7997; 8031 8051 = 0.2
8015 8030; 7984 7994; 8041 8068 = 0.1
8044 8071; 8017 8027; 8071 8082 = 0.0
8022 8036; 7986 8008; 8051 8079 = 0.0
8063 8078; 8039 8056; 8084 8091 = -0.3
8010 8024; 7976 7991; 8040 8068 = 0.0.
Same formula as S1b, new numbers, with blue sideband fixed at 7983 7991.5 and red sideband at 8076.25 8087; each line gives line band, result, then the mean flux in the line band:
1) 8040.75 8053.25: 0.00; 85.1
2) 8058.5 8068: 0.00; 85.2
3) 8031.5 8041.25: -0.01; 86.6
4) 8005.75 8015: -0.01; 87.1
